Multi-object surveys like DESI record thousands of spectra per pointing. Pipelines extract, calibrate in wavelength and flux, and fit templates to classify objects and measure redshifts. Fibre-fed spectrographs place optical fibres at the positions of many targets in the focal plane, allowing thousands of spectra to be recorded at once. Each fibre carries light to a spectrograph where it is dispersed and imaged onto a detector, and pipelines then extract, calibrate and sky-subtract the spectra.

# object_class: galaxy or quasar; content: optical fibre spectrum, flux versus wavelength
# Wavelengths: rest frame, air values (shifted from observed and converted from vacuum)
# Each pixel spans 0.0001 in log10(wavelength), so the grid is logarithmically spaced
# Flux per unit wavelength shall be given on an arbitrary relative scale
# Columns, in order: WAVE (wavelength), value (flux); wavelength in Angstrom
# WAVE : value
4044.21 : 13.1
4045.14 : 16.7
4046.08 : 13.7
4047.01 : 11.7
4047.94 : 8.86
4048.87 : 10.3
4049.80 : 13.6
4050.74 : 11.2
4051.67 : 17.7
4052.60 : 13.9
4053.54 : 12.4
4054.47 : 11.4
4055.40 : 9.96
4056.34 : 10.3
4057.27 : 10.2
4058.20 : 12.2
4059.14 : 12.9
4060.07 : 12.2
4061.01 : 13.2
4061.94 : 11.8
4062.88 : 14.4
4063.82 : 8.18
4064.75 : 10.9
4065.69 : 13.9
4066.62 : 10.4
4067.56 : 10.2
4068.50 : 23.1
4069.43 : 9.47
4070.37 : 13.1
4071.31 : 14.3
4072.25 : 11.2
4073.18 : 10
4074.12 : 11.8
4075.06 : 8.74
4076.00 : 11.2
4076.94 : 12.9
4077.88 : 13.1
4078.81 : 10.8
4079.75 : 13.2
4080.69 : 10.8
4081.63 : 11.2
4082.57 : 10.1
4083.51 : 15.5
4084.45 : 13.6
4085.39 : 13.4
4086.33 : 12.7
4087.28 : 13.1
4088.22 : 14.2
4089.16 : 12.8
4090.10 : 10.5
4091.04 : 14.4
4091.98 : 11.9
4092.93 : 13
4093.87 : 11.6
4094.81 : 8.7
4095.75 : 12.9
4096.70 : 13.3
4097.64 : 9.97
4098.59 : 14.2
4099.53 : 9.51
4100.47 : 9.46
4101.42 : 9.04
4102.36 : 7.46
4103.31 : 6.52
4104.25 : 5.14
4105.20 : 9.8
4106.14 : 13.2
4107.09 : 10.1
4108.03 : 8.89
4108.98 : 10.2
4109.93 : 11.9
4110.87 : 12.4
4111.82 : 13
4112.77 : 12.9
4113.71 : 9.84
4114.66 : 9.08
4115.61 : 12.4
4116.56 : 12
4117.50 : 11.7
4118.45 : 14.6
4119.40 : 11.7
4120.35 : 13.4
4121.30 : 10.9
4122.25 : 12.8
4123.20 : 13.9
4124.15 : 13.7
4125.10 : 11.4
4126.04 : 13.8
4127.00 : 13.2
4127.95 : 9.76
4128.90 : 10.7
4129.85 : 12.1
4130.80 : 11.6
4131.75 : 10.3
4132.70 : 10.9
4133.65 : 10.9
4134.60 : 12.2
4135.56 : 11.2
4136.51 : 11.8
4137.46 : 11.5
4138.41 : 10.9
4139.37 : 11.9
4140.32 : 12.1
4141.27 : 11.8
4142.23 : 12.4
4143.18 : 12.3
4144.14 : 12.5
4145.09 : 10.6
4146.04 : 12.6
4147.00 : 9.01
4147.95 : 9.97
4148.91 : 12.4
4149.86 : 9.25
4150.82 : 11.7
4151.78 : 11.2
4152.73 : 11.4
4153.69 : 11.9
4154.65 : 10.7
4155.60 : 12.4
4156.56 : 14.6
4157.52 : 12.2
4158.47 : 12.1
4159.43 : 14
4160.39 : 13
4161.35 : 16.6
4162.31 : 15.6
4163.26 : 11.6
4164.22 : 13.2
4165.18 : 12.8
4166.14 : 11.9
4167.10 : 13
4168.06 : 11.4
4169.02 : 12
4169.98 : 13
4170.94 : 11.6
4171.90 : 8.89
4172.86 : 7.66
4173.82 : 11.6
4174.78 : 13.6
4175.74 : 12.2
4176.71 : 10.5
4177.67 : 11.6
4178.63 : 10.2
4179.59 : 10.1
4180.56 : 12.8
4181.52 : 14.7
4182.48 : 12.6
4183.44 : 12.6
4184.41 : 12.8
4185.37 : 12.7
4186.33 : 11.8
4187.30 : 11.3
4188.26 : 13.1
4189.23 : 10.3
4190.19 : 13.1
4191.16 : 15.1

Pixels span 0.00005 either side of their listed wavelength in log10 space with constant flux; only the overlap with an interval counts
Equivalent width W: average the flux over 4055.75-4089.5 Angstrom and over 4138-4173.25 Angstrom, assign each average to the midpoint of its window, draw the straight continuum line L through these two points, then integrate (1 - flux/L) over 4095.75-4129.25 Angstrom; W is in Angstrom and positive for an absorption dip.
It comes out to 2.4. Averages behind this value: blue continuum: 12.2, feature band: 11.2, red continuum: 12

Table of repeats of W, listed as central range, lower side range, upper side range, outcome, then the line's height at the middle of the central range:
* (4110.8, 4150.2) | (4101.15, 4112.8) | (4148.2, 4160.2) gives -3.0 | 11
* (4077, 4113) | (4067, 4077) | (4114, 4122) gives 2.1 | 12.1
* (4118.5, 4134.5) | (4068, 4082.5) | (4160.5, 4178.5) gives 0.2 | 12.2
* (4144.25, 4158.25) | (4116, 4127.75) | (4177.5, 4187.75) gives 1.1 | 12.4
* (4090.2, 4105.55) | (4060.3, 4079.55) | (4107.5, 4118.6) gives 1.7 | 11.7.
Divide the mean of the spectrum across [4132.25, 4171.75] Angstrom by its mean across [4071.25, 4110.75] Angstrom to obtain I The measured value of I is 1.1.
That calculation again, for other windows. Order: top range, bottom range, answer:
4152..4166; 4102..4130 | 1.15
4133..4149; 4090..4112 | 1.08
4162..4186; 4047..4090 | 0.98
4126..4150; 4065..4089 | 0.92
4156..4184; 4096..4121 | 1.14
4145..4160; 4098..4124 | 1.06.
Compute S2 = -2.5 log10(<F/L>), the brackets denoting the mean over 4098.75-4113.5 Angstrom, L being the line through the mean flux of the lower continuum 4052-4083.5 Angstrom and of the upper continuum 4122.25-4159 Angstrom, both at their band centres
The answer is 0.18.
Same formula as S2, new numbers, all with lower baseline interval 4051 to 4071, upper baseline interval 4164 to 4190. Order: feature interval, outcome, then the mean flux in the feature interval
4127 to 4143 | 0.06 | 11.5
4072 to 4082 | 0.09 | 11.4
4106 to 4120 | 0.06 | 11.6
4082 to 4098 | -0.01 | 12.5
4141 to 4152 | 0.07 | 11.3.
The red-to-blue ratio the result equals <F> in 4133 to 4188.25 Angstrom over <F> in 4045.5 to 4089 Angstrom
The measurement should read 0.98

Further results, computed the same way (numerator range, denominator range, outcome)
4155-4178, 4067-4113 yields 1.06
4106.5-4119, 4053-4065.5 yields 0.99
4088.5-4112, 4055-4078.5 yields 0.90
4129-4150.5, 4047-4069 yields 0.92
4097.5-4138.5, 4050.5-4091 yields 0.91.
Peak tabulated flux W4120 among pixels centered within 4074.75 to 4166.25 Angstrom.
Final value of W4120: 16.6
